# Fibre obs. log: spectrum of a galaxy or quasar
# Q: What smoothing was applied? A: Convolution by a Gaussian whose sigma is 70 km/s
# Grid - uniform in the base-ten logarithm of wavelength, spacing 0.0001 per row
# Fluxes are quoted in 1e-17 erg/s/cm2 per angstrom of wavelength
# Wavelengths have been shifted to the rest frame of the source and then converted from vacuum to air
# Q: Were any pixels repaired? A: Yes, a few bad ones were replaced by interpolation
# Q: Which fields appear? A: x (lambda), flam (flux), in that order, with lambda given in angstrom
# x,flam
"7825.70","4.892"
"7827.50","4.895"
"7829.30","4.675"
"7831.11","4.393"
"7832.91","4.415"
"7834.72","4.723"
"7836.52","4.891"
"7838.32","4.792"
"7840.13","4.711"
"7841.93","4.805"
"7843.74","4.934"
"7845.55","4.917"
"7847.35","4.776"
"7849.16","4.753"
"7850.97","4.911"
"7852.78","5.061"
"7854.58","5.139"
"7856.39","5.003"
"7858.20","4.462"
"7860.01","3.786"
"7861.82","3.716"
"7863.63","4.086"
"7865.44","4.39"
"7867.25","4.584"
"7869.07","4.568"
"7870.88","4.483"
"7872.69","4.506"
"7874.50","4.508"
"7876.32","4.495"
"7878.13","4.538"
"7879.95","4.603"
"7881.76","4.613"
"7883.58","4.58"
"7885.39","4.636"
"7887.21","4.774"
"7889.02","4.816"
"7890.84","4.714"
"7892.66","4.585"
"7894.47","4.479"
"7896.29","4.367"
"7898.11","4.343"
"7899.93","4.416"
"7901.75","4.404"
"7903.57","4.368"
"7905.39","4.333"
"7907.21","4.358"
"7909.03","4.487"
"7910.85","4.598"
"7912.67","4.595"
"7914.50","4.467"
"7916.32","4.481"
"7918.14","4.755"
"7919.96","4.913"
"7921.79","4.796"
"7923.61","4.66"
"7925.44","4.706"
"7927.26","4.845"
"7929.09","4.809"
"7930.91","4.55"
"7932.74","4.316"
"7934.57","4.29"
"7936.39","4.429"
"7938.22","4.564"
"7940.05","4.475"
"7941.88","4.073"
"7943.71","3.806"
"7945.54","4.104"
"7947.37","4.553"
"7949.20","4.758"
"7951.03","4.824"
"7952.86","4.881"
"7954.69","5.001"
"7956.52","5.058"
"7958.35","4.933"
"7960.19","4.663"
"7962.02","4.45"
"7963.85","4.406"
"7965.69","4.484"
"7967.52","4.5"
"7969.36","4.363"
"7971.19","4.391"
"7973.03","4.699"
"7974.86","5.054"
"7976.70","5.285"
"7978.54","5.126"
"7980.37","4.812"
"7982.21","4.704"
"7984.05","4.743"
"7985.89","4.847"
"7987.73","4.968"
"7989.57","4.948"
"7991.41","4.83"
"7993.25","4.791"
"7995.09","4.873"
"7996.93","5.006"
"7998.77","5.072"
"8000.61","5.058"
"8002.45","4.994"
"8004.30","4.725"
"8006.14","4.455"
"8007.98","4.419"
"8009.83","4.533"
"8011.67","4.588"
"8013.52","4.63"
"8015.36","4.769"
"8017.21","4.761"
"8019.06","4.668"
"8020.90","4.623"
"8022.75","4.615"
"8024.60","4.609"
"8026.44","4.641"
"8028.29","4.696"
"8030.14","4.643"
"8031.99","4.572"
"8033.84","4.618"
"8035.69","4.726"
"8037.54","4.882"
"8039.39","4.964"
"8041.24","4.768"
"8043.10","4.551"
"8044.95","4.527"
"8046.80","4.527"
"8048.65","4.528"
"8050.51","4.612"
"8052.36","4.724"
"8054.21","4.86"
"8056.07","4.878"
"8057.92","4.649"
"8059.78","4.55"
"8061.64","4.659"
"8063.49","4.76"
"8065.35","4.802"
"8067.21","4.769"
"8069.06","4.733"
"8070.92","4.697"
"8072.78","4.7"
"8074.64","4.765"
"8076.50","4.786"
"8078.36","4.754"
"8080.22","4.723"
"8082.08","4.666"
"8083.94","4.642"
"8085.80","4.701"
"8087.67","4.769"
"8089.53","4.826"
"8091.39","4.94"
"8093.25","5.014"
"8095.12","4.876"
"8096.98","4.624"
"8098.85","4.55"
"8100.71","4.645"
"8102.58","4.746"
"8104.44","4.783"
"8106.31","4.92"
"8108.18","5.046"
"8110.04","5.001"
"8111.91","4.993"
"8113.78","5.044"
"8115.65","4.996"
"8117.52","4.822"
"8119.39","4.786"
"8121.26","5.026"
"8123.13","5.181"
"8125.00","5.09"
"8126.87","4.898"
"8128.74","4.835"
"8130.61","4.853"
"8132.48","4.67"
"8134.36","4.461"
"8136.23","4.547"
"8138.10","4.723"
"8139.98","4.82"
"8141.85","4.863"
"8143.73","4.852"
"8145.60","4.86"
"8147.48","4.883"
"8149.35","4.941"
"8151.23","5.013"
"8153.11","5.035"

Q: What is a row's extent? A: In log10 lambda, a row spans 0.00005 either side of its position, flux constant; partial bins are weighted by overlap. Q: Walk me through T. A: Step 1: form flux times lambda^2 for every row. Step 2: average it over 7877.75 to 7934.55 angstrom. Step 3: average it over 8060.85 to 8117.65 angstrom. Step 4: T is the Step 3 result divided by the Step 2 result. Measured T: 1.1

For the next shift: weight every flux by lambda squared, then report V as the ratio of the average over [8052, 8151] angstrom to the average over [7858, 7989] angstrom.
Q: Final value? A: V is 1.1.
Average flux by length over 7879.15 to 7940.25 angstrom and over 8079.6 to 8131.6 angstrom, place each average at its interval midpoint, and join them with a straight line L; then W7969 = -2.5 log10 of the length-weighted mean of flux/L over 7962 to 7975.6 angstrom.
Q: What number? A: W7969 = 0.03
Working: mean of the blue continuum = 4.56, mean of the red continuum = 4.86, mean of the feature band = 4.54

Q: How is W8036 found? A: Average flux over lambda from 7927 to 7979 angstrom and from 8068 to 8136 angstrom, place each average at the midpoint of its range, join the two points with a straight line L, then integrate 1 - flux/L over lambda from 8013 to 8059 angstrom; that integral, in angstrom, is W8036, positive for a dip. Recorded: 0.4 angstrom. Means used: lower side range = 4.6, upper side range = 4.82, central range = 4.68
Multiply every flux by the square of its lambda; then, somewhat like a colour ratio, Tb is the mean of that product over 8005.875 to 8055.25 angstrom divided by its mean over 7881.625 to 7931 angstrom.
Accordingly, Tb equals 1.05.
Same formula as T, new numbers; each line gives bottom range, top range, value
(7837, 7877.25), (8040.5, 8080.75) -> 1.07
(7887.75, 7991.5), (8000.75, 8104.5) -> 1.05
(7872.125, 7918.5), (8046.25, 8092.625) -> 1.09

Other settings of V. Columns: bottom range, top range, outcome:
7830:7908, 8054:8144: 1.11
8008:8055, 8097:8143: 1.06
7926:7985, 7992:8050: 1.03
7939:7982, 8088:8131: 1.09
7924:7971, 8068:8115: 1.09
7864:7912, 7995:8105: 1.09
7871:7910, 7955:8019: 1.08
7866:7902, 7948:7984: 1.07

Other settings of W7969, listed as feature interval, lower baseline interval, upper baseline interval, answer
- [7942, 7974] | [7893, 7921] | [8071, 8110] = 0.00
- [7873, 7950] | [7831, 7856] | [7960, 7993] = 0.06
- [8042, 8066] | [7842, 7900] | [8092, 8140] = 0.03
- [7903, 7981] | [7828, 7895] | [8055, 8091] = 0.01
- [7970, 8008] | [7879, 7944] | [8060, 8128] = -0.05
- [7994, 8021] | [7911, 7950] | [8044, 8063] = -0.03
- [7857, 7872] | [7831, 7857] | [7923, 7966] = 0.12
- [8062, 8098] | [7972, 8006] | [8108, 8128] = 0.04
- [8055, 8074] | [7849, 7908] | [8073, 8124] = 0.02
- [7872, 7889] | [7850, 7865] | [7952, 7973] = -0.01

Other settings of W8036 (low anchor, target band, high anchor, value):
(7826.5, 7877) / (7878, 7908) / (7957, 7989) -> 0.87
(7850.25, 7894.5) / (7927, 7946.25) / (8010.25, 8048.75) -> 0.96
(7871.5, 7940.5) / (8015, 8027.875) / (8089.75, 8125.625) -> 0.23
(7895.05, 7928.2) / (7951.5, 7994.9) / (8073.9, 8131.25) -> -1.28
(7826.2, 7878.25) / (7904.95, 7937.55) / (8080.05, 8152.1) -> 0.68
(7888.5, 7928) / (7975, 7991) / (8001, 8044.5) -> -1.02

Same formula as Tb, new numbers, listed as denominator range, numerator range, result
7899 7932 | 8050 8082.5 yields 1.07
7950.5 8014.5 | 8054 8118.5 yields 1.03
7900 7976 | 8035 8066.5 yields 1.06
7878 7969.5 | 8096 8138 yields 1.11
